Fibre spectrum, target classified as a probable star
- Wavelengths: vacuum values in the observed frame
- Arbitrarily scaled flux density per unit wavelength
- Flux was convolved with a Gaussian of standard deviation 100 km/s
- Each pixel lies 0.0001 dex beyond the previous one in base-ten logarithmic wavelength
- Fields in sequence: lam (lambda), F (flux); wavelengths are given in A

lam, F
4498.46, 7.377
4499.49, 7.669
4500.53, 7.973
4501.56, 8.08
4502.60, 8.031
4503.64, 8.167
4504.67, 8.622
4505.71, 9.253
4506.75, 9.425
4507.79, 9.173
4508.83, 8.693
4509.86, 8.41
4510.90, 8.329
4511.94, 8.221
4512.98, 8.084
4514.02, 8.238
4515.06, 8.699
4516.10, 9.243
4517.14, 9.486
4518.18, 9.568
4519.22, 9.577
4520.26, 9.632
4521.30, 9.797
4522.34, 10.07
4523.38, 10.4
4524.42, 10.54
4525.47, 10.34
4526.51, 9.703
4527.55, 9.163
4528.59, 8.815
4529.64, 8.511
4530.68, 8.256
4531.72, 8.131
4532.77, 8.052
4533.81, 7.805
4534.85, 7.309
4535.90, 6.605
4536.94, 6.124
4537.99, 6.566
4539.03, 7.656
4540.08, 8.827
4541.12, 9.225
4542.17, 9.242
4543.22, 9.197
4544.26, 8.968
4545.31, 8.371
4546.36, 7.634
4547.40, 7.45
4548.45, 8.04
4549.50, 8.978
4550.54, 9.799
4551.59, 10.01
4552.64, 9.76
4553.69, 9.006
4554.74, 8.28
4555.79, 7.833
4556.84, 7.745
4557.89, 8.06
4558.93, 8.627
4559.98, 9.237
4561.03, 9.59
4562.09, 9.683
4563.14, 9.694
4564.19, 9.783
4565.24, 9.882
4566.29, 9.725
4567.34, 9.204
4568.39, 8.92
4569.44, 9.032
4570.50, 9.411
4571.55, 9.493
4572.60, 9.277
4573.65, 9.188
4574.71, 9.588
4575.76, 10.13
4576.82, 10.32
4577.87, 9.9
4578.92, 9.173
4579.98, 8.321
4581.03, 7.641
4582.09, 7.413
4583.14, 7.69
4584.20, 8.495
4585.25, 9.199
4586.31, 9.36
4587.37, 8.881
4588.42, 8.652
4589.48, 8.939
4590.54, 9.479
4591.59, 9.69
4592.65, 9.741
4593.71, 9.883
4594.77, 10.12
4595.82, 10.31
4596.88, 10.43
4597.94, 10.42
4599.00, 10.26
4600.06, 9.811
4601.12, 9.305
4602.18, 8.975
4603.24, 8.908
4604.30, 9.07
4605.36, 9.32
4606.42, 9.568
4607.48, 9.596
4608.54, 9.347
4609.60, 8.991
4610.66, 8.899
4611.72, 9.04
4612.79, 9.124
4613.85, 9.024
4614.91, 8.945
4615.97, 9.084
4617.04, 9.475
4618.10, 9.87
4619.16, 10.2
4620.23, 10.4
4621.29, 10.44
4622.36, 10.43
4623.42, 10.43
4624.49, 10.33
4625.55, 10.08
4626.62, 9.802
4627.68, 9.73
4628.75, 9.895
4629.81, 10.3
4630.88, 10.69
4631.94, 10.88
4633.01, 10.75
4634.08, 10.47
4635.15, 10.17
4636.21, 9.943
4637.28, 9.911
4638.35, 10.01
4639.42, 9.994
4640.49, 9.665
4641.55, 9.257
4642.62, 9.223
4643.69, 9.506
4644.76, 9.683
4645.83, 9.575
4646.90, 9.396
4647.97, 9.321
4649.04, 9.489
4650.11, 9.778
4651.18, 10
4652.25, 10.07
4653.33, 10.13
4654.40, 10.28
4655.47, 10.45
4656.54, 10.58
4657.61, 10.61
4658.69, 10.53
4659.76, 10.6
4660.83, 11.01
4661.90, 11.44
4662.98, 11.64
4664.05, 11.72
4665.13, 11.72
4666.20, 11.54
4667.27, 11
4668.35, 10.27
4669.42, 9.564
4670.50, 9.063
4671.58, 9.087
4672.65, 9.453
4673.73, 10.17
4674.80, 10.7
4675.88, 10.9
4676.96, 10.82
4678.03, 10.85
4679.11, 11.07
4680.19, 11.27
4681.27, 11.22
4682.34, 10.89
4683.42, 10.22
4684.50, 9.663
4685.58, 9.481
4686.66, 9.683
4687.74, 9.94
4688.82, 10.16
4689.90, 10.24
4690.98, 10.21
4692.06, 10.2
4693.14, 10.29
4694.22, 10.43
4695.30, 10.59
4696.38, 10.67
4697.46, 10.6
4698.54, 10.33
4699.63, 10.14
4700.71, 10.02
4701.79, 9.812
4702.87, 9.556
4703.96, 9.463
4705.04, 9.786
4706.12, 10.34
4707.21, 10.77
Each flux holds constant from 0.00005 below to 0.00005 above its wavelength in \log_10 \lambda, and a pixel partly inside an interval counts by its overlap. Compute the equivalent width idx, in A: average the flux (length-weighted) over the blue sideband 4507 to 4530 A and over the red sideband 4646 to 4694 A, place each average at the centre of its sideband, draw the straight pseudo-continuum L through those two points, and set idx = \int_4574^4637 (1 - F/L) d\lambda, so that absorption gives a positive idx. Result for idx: 1.9 A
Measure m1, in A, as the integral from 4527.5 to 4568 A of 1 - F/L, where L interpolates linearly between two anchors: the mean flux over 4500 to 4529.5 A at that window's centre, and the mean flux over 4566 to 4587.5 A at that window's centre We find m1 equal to 2.1 A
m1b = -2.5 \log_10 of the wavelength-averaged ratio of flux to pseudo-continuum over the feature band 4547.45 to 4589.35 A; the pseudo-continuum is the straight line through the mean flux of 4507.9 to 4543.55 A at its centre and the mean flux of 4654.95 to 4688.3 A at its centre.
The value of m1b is 0.03 mag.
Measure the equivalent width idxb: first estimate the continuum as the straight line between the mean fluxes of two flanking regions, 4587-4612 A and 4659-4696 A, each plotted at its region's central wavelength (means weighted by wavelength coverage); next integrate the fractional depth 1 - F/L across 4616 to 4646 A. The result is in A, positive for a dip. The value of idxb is -0.4 A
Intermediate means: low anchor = 9.5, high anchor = 10.5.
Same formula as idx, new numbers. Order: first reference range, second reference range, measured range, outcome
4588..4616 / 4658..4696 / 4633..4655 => 0.48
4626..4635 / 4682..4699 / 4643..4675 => -0.03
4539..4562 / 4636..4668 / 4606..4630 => 0.19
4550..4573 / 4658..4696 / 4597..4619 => 0.74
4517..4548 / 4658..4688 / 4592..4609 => -0.18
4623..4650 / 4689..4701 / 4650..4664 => -0.74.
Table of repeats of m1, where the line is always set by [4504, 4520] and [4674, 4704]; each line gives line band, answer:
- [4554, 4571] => 0.46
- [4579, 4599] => 0.72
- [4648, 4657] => 0.00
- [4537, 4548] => 1.10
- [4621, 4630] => -0.30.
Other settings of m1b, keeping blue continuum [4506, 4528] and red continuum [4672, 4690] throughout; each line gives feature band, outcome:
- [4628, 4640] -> -0.02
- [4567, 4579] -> 0.02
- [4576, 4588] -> 0.11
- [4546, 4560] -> 0.11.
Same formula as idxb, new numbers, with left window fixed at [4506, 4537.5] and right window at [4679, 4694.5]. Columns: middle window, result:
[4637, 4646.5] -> 0.3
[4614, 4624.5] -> -0.2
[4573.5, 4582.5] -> 0.2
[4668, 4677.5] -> 0.2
